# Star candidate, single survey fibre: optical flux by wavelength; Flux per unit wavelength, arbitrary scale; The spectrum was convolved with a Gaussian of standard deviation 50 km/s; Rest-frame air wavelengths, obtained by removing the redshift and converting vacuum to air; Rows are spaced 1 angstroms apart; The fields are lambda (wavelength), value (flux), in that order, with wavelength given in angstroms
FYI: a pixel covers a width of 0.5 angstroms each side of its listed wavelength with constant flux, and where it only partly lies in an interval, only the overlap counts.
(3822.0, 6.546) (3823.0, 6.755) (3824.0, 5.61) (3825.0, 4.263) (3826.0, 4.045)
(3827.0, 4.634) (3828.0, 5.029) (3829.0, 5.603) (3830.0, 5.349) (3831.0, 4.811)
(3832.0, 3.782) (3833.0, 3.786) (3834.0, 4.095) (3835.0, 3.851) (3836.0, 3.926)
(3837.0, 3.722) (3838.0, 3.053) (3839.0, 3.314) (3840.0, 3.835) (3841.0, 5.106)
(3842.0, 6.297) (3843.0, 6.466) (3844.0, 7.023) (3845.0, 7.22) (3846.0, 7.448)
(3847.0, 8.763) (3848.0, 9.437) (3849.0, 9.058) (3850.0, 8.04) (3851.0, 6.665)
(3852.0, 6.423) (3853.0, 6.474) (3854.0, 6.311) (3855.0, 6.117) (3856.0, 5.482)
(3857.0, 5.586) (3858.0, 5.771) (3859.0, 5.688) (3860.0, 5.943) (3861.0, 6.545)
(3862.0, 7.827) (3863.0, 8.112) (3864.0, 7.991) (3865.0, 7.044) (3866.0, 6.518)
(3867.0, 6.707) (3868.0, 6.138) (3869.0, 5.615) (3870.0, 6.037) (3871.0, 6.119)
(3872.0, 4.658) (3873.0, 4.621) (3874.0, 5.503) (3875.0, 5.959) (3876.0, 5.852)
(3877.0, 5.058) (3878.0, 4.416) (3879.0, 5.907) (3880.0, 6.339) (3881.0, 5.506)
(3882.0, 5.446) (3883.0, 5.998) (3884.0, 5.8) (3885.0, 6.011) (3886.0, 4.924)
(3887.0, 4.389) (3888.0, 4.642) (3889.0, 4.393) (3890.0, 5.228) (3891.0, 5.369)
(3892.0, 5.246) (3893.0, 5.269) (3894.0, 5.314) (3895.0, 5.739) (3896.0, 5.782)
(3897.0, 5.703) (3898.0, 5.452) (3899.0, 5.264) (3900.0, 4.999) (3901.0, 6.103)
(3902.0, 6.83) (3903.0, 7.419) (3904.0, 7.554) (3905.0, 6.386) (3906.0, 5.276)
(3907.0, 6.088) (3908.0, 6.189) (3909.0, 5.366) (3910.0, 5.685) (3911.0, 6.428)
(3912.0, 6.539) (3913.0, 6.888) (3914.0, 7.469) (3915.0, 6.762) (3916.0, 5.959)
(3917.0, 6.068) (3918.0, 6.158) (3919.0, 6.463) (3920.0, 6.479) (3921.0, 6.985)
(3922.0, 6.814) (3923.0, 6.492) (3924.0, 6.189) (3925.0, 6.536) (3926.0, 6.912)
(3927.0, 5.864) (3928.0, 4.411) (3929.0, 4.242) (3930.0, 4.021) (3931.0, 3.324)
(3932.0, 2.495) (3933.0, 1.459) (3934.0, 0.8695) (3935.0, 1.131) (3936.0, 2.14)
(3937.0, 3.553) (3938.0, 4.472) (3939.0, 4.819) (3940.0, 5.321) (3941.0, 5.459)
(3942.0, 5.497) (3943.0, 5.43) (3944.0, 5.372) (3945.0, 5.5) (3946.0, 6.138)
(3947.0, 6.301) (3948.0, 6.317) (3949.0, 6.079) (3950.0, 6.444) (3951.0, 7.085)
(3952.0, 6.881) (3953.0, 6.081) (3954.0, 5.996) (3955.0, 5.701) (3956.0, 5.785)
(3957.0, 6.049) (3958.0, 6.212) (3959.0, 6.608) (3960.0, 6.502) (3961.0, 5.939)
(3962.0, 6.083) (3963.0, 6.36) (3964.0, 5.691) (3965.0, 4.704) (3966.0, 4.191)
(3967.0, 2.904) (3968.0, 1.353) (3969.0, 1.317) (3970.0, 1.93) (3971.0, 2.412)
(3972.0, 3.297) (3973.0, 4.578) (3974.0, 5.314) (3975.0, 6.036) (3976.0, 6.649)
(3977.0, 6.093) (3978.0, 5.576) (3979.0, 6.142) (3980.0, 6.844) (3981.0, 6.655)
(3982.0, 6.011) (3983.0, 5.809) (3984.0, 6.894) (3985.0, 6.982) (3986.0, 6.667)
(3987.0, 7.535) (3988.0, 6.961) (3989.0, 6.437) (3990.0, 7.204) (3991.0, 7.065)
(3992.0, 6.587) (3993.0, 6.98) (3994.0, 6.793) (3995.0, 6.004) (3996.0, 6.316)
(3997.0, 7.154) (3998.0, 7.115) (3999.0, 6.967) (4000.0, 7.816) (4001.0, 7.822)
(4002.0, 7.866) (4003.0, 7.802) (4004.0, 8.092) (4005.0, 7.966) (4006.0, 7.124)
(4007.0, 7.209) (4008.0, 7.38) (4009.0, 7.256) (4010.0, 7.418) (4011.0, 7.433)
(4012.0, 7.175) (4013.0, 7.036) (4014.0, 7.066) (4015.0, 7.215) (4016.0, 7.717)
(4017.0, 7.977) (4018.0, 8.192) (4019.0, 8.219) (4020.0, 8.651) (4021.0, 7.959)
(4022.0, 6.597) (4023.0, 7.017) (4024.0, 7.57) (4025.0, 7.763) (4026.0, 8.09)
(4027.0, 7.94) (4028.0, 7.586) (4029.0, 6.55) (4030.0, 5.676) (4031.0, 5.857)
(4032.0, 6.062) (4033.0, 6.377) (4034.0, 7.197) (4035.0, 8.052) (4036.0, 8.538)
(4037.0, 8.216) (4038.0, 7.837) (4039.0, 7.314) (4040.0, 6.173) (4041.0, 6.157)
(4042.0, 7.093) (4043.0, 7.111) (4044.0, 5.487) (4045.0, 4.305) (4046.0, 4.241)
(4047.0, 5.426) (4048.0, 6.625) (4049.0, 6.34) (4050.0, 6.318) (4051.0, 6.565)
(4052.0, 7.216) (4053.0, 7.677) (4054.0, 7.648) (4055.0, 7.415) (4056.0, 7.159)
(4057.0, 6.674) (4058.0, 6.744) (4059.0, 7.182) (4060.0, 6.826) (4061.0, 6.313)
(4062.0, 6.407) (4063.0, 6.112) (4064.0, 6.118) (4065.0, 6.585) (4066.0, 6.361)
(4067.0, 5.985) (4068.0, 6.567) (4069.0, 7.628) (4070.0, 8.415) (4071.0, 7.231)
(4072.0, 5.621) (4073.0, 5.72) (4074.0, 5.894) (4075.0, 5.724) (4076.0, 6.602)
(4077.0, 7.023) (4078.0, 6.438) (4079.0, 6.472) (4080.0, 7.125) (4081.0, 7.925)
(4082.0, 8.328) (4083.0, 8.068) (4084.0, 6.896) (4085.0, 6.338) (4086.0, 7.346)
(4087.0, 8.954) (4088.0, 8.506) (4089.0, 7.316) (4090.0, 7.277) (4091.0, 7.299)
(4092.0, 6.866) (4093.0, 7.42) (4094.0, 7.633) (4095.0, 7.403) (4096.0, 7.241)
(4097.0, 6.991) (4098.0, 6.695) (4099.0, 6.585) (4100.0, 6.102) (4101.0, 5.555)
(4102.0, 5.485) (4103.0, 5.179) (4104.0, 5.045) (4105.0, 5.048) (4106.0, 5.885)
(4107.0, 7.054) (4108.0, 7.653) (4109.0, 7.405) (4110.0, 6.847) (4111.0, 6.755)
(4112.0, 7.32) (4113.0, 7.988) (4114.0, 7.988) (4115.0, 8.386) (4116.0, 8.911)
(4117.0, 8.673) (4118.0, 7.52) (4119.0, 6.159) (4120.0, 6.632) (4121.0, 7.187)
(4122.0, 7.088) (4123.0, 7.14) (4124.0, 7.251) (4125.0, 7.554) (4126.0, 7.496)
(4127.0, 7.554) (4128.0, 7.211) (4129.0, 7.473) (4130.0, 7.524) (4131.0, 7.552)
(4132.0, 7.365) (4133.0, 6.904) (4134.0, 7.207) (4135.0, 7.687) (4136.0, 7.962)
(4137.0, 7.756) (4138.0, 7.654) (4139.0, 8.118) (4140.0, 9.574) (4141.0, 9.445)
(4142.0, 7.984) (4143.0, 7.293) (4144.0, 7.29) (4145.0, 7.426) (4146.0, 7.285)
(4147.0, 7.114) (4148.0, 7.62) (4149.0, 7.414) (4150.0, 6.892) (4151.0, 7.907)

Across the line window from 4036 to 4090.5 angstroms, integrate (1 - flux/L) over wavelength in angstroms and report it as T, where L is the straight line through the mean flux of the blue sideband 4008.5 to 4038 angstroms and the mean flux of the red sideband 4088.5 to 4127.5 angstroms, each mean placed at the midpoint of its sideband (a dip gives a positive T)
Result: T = 3.0 angstroms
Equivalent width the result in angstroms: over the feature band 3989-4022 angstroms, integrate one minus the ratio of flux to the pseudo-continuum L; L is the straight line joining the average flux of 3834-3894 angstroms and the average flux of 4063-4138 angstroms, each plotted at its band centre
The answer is -3.9 angstroms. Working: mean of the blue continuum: 5.88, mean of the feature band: 7.37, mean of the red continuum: 7.05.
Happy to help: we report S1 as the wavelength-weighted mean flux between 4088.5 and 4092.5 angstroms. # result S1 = 7.19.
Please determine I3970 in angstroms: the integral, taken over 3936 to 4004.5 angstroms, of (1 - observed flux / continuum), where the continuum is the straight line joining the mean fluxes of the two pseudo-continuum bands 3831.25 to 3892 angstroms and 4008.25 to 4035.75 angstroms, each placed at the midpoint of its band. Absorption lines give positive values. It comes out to 9.93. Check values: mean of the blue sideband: 5.81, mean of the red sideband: 7.33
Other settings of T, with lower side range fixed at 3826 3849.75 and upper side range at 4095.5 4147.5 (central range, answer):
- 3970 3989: 1.58 angstroms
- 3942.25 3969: 2.56 angstroms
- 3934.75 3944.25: 2.69 angstroms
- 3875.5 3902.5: 1.57 angstroms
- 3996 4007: -1.72 angstroms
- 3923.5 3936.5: 4.77 angstroms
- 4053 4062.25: -0.20 angstroms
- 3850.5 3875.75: -2.77 angstroms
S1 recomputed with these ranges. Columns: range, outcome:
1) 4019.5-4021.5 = 8.3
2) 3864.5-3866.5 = 6.78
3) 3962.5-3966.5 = 5.24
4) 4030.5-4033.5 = 6.1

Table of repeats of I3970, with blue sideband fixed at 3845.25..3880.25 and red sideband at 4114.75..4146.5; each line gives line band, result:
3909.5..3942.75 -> 7.8 angstroms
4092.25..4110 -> 2.3 angstroms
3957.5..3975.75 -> 6.2 angstroms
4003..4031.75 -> -1.1 angstroms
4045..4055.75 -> 1.2 angstroms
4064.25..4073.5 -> 0.9 angstroms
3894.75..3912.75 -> 1.6 angstroms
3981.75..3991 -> 0.3 angstroms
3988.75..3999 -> 0.4 angstroms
